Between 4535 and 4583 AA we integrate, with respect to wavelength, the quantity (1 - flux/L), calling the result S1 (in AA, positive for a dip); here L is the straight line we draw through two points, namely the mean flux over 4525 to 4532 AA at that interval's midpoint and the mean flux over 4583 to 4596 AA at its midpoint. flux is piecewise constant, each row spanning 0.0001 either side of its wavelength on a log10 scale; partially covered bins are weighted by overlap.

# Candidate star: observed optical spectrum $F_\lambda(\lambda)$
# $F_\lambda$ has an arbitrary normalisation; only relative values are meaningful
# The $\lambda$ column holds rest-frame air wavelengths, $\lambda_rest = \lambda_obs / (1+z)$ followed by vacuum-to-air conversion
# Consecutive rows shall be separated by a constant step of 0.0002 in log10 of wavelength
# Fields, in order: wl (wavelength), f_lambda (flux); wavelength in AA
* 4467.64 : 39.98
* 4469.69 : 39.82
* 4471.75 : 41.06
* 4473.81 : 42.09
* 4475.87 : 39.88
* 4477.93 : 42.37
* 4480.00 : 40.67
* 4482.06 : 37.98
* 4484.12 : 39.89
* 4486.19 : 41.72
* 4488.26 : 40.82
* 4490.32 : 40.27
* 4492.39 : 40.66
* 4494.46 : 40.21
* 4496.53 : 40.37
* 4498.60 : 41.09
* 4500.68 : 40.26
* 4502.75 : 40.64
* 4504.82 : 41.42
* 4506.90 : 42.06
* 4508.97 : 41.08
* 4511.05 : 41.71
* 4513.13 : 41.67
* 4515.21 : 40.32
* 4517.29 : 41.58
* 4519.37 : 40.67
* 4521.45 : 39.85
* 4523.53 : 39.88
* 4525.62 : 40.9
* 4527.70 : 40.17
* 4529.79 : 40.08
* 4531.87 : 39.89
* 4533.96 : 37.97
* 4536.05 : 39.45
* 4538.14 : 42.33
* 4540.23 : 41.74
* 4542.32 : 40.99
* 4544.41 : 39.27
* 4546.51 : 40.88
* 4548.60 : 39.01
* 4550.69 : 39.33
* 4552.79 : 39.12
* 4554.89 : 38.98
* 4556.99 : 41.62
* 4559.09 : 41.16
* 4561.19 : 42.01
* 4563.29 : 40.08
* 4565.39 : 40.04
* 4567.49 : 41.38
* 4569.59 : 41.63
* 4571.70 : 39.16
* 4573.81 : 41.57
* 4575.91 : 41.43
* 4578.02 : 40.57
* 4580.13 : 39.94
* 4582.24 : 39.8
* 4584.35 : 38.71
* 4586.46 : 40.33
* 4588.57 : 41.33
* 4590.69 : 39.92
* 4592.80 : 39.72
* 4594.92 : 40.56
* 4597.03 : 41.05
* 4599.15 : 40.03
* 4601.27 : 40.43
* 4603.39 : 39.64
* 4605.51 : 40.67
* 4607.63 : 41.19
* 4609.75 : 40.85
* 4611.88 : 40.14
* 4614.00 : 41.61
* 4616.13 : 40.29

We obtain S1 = -0.4 AA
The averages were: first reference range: 40.3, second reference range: 40.1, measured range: 40.5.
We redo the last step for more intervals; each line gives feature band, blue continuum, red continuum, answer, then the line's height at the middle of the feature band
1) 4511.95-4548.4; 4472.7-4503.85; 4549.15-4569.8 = 0.1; 40.5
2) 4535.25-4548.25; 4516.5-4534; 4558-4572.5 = -0.1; 40.5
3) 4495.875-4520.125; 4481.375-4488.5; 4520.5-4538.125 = -0.7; 40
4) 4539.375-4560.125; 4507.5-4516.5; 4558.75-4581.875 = 0.4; 40.9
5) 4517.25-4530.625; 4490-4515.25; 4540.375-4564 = 0.1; 40.7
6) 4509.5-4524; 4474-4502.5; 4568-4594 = -0.1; 40.5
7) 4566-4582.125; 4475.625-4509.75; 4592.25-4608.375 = -0.1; 40.5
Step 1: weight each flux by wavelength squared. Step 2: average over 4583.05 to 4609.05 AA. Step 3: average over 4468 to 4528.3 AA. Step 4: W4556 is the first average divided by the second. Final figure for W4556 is 1.03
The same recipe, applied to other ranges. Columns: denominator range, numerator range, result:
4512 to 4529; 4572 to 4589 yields 1.02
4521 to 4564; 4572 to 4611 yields 1.03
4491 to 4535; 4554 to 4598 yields 1.03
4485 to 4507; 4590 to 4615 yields 1.04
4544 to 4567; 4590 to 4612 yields 1.03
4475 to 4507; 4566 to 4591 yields 1.04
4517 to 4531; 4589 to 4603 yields 1.03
